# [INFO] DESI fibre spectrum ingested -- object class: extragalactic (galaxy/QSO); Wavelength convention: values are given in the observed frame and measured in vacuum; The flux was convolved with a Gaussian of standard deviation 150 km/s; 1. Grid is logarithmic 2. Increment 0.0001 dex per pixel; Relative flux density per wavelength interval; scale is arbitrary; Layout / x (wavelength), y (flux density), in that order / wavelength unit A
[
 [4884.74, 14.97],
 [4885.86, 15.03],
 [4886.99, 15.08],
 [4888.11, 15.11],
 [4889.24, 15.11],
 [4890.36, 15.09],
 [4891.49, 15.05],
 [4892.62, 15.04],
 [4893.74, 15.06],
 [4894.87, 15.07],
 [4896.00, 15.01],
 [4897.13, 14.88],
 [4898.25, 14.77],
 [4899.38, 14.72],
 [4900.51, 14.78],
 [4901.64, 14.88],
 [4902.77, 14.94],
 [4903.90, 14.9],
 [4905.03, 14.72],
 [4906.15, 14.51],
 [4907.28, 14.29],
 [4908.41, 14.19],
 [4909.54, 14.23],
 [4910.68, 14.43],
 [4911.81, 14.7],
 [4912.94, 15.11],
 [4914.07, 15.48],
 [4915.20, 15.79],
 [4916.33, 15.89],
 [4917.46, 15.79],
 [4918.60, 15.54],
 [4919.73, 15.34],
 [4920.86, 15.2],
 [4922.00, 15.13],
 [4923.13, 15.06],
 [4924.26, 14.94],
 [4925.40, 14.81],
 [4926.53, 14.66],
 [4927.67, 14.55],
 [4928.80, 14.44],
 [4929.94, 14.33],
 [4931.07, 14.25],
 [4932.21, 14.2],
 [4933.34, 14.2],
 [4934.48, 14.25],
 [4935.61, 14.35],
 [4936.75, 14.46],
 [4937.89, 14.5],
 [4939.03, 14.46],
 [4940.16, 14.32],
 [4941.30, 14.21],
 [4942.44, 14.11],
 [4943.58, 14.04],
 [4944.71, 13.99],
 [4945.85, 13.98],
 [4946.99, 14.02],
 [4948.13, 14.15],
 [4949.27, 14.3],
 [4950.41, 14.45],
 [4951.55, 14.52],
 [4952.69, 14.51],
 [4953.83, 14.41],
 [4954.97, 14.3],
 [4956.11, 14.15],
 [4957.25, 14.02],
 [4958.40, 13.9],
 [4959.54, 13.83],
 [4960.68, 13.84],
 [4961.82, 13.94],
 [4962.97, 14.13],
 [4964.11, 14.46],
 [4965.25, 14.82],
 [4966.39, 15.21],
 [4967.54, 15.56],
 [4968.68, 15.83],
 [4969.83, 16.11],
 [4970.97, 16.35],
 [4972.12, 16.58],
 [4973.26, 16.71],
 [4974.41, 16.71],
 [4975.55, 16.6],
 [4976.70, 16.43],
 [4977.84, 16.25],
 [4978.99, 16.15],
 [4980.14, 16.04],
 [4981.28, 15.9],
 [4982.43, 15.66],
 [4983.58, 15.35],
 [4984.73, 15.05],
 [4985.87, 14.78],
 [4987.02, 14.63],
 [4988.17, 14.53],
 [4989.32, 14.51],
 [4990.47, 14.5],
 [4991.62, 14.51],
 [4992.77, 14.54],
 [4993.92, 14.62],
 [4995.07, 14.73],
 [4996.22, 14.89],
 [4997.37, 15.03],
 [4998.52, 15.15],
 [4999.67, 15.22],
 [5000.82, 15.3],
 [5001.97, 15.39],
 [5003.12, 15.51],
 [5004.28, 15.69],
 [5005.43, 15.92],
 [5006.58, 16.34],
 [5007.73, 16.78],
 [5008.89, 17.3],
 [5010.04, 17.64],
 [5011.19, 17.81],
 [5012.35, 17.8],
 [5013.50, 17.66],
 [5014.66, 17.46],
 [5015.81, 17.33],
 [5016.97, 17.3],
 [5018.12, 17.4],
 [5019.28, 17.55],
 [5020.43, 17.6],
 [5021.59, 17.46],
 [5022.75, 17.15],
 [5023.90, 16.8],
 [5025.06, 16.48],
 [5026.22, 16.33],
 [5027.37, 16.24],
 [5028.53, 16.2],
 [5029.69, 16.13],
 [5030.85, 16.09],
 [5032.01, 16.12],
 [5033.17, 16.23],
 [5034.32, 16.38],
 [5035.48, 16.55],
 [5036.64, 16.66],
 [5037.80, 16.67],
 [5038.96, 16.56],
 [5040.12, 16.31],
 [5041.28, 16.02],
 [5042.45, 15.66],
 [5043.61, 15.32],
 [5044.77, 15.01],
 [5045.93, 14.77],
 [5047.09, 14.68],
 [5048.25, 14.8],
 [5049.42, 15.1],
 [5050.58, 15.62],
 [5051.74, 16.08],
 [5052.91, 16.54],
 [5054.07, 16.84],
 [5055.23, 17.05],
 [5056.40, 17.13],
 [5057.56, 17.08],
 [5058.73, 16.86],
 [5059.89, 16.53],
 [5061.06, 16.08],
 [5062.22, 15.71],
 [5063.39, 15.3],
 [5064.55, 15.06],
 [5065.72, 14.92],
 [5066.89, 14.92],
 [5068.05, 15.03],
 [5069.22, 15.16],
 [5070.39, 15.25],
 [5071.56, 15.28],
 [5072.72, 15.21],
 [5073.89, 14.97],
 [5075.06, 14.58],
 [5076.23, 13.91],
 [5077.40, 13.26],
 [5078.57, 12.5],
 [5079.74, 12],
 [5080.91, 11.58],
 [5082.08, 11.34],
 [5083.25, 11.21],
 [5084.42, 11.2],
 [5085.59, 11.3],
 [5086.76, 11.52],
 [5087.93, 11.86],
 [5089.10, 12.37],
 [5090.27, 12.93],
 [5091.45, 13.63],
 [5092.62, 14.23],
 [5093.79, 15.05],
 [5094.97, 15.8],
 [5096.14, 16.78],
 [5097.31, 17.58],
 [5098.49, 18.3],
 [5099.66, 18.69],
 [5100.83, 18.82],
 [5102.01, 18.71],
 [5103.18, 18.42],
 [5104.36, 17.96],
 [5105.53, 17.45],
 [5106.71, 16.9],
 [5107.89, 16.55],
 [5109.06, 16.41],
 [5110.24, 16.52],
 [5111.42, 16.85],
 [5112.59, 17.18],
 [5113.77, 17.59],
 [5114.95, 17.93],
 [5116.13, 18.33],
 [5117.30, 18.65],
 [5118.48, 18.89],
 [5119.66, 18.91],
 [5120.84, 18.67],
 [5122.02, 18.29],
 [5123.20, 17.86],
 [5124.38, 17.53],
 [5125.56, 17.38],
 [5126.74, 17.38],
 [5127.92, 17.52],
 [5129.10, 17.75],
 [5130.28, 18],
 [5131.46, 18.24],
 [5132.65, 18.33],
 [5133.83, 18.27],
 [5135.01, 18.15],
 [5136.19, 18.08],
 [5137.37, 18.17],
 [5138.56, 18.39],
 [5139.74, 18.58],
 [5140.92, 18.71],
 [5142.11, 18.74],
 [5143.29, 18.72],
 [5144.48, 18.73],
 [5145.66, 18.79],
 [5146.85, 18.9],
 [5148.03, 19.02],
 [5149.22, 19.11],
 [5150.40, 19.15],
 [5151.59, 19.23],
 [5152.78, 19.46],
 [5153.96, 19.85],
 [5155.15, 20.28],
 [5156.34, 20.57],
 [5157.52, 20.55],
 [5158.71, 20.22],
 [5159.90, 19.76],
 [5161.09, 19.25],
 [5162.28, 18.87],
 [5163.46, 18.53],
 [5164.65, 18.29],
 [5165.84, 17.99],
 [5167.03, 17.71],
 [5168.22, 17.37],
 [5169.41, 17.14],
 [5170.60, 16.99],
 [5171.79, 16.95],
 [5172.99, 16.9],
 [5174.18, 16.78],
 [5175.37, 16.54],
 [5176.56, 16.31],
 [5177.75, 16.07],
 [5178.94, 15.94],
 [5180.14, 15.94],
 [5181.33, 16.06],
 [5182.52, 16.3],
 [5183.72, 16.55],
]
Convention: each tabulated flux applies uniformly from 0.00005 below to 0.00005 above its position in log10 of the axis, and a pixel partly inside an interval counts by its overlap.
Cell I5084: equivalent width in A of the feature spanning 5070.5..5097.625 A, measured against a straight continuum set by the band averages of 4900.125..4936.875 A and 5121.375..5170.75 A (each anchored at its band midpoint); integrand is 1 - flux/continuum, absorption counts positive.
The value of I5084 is 6.31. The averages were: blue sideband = 14.8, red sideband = 18.6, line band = 13.5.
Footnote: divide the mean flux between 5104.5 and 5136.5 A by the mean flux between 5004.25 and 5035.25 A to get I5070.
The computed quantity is 1.05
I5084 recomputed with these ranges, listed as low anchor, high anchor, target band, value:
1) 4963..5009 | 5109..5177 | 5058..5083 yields 3.6 A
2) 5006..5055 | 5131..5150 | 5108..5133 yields 0.6 A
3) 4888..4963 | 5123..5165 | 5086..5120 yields 2.7 A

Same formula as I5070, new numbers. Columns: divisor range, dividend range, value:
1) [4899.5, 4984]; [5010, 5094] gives 1.03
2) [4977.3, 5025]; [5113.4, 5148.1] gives 1.14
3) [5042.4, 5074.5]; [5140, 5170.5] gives 1.21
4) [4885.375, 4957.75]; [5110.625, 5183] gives 1.24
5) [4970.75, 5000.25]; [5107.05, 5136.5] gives 1.15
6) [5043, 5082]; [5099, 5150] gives 1.20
